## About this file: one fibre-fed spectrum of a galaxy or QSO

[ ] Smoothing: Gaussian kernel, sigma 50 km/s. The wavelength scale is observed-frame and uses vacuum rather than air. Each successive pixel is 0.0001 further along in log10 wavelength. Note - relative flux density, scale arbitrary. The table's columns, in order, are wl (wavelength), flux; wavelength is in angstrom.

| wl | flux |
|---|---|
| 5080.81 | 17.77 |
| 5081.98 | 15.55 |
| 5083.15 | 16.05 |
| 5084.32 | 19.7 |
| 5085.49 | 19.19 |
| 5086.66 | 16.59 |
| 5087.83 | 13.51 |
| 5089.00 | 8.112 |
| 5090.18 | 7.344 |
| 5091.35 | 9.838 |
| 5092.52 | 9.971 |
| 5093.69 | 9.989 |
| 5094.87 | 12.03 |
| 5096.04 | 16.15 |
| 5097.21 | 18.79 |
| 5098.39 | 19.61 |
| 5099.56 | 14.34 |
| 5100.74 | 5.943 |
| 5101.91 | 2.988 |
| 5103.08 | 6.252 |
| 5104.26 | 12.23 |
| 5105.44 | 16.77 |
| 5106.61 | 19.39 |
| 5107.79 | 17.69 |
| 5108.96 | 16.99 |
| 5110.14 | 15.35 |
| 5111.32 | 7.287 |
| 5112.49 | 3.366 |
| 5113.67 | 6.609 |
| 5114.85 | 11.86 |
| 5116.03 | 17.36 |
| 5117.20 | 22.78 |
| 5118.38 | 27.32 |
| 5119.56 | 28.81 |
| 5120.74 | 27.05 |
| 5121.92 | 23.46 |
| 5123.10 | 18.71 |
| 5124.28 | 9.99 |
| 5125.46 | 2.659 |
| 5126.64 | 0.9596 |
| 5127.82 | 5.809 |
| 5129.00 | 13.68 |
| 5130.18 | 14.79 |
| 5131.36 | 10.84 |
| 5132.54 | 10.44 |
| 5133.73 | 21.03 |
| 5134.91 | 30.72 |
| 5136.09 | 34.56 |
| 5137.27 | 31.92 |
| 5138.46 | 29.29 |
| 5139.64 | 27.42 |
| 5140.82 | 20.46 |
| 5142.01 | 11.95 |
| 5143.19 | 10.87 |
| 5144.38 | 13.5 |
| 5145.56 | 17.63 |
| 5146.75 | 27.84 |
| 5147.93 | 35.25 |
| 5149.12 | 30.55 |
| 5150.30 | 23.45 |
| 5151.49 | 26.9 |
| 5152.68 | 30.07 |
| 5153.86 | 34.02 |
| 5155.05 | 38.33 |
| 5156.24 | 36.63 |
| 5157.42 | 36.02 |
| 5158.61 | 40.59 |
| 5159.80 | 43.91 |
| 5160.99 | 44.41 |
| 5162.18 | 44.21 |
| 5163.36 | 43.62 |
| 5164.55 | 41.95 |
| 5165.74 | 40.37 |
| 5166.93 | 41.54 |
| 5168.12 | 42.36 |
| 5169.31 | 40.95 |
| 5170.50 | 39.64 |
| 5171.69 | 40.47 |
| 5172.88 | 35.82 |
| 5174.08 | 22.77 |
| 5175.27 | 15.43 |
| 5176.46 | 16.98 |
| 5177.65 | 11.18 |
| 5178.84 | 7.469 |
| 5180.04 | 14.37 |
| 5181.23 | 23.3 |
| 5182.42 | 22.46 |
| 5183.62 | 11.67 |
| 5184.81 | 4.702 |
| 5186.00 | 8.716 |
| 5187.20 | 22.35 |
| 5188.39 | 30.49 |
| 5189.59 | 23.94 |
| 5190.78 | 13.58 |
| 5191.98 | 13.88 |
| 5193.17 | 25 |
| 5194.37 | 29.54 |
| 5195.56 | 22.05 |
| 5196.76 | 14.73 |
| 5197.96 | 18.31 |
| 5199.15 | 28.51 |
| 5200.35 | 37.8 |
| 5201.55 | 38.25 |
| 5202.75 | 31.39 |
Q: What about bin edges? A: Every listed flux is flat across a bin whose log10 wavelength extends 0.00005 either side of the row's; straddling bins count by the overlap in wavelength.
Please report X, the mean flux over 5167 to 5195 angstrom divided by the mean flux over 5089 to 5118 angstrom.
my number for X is 1.82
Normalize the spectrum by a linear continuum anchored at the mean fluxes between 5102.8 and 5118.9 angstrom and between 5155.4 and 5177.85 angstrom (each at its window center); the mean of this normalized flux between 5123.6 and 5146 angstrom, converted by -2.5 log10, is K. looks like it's 0.40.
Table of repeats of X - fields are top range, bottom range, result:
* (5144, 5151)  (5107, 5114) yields 2.16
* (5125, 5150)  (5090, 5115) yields 1.62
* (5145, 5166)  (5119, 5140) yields 1.87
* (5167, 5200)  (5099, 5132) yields 1.66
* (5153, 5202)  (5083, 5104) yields 2.27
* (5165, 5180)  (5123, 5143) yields 1.69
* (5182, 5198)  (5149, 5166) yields 0.50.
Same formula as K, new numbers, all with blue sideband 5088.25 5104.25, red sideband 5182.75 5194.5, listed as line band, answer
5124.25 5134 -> 0.37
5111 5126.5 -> -0.23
